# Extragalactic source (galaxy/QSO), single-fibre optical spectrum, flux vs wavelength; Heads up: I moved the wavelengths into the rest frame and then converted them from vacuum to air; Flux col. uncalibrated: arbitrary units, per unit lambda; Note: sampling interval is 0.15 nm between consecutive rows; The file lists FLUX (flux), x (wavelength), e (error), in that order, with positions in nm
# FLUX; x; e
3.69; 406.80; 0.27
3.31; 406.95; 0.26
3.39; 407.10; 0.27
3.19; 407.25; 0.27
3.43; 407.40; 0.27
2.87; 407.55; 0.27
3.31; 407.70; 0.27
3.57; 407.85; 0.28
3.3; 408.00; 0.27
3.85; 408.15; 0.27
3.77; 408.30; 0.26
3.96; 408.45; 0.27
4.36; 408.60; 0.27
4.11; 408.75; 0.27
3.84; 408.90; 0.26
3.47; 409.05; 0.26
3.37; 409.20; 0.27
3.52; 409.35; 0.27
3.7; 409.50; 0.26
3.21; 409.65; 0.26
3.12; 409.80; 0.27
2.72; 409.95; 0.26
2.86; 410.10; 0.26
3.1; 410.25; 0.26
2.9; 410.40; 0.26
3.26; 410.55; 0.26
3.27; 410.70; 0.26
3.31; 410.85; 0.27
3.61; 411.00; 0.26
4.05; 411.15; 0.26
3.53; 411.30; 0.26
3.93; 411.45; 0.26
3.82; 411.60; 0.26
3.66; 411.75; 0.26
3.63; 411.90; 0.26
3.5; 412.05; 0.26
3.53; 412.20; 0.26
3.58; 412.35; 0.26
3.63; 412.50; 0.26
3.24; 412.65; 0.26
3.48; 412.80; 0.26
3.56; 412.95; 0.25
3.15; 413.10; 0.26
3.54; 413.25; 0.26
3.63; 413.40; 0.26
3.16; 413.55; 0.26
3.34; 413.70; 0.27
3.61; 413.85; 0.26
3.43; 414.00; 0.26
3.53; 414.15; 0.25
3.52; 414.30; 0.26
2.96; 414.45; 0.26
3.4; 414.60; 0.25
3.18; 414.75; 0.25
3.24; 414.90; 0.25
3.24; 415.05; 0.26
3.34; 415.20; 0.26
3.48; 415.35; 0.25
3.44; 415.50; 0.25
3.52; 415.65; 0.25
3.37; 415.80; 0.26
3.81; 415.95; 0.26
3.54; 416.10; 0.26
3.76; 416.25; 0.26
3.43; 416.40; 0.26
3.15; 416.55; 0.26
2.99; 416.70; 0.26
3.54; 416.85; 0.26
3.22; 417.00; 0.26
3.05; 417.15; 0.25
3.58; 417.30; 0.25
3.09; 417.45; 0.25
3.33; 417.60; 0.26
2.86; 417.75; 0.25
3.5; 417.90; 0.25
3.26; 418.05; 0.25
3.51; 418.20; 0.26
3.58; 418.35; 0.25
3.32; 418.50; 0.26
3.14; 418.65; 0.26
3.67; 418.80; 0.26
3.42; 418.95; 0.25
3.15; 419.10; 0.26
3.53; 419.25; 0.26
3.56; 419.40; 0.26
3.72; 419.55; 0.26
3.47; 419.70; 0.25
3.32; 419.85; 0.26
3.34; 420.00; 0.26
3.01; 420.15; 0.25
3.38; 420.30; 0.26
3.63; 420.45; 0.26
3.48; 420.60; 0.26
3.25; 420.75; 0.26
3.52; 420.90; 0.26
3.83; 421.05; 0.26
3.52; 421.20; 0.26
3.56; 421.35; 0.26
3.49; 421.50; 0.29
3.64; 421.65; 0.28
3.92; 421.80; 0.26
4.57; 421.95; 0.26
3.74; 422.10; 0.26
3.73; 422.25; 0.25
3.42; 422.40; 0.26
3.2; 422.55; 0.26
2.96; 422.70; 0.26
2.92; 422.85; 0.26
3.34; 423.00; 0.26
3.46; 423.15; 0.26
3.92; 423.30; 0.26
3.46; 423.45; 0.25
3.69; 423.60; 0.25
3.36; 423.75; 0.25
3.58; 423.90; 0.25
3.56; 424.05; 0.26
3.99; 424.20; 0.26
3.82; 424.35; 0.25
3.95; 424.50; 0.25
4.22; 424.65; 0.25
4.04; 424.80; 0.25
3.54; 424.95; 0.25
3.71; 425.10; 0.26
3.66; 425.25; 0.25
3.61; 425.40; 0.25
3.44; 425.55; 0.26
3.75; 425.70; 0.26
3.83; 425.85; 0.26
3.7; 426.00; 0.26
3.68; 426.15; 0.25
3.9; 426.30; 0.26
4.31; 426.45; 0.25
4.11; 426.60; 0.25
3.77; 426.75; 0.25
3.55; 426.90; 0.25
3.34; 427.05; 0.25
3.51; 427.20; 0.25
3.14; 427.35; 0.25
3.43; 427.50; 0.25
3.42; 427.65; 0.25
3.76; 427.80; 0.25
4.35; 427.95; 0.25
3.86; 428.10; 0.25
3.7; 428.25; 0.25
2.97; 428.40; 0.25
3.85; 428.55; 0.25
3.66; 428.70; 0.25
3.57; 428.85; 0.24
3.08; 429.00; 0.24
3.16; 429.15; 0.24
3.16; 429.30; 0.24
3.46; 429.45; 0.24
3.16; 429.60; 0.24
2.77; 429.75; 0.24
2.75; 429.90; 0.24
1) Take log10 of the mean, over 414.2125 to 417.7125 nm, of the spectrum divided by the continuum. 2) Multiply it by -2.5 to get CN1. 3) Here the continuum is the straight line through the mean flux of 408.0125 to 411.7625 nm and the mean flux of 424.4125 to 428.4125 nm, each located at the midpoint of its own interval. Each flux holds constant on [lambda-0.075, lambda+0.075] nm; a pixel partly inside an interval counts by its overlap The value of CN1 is 0.08 mag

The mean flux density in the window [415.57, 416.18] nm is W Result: 3.56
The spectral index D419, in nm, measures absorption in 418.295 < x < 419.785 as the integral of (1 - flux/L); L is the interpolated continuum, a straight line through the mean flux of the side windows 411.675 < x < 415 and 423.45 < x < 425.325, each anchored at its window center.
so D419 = 0.06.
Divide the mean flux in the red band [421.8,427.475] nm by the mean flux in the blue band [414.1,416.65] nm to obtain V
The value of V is 1.08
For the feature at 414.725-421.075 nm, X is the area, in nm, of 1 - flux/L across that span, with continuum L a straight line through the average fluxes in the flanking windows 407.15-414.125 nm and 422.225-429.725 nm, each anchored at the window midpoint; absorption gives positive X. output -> 0.26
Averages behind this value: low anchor 3.48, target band 3.39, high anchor 3.59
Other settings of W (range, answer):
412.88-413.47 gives 3.47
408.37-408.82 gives 4.14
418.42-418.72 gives 3.24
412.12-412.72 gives 3.5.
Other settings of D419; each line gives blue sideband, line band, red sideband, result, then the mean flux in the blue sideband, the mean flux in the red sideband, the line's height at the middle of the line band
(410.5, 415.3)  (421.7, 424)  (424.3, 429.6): 0.028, 3.47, 3.65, 3.6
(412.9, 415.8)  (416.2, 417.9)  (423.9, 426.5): 0.101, 3.38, 3.8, 3.48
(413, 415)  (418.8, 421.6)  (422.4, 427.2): 0.052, 3.36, 3.65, 3.53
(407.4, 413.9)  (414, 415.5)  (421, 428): 0.087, 3.49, 3.67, 3.54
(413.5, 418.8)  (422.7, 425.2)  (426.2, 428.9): -0.042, 3.36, 3.68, 3.58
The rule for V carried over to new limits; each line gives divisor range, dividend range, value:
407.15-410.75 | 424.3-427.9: 1.09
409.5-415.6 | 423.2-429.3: 1.08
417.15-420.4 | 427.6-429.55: 1.05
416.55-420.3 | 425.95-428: 1.11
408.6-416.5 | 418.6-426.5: 1.04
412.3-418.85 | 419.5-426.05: 1.06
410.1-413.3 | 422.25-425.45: 1.03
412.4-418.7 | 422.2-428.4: 1.08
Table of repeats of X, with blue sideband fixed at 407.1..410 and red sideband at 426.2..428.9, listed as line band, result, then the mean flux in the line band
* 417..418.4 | 0.115 nm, 3.3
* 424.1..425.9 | -0.067 nm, 3.79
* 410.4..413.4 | 0.012 nm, 3.53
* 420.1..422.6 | 0.023 nm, 3.59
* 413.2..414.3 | 0.029 nm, 3.47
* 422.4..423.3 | 0.094 nm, 3.26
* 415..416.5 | 0.035 nm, 3.49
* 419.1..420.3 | 0.069 nm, 3.4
